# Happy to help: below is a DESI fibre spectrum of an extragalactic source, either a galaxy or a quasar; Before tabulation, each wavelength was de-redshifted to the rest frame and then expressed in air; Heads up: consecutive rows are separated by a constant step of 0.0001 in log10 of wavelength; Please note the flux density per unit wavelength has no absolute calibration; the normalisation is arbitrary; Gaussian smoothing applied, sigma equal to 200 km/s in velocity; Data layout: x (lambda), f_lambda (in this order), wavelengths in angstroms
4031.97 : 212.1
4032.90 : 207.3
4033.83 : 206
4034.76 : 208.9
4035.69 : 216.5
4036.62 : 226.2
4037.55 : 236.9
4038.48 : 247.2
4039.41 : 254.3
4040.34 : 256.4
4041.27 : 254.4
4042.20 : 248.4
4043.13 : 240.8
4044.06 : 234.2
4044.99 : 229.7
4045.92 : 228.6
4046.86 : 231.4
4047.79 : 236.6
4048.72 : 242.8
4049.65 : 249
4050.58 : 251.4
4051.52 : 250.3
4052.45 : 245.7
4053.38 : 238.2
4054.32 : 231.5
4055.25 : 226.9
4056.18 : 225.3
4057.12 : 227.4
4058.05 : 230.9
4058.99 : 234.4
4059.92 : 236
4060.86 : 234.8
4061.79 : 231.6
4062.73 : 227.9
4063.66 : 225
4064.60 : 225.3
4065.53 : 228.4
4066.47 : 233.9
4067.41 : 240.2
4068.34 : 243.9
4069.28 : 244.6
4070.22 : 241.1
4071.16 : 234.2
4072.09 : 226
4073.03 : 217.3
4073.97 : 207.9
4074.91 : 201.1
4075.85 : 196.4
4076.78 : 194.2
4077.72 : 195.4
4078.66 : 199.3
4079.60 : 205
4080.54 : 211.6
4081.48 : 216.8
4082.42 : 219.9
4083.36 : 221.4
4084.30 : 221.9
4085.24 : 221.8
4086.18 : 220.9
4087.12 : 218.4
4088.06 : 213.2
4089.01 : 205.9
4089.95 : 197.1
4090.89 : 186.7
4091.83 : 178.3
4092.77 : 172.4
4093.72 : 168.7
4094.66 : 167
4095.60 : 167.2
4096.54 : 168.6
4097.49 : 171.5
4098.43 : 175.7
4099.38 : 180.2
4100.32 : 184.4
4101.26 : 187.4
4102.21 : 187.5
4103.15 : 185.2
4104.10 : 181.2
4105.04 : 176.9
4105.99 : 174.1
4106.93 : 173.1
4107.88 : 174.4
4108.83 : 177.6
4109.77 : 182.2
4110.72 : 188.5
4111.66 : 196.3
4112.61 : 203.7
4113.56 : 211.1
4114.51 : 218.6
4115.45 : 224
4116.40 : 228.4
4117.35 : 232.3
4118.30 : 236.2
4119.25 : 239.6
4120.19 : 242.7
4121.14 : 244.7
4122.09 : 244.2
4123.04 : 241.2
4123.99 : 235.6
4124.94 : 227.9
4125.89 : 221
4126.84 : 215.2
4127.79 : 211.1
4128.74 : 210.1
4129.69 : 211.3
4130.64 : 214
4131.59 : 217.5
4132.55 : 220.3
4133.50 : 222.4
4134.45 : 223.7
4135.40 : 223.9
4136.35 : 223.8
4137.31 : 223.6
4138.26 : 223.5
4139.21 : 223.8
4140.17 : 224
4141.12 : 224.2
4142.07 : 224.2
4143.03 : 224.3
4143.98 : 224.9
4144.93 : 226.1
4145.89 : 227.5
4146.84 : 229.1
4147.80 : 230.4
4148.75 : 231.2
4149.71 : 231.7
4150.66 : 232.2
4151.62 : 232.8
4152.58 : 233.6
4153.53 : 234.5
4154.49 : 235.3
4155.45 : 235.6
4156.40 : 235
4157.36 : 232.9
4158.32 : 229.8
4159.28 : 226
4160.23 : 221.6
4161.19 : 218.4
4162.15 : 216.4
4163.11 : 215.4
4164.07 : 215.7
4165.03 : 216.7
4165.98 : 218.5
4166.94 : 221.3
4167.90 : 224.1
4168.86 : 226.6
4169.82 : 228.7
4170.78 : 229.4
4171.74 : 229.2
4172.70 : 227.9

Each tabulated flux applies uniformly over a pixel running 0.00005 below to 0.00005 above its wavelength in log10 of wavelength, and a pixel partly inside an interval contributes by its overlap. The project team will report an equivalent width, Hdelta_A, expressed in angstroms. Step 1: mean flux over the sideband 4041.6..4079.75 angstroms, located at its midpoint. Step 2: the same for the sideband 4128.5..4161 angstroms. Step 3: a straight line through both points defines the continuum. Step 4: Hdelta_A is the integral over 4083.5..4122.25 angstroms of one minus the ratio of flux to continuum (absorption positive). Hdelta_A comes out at 5.03 angstroms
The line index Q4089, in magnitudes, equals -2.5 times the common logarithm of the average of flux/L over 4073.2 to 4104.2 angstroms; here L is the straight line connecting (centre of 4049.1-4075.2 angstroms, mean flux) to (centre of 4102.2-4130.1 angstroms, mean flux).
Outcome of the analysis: 0.14 mag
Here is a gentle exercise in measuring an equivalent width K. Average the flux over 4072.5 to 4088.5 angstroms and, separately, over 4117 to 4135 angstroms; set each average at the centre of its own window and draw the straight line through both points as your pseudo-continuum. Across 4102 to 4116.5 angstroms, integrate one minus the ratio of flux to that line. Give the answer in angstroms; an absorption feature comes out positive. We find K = 1.92 angstroms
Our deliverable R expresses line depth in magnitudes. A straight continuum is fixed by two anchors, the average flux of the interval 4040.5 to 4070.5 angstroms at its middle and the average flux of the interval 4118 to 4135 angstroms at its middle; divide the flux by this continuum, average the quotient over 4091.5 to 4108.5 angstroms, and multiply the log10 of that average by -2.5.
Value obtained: 0.29 mag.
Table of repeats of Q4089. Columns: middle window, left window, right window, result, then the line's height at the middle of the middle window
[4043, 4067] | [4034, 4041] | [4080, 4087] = -0.03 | 229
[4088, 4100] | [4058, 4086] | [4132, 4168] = 0.23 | 223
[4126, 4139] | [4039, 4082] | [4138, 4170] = 0.04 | 227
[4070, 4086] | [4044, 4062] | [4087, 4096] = -0.05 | 204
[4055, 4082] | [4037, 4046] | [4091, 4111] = -0.05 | 214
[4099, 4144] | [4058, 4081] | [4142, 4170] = 0.06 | 225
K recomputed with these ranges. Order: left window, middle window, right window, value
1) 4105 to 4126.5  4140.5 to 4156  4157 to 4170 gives -0.7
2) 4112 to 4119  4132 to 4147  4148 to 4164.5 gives 0.1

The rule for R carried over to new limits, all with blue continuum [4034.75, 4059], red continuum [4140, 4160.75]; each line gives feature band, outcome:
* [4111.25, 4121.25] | 0.04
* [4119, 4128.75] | 0.00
